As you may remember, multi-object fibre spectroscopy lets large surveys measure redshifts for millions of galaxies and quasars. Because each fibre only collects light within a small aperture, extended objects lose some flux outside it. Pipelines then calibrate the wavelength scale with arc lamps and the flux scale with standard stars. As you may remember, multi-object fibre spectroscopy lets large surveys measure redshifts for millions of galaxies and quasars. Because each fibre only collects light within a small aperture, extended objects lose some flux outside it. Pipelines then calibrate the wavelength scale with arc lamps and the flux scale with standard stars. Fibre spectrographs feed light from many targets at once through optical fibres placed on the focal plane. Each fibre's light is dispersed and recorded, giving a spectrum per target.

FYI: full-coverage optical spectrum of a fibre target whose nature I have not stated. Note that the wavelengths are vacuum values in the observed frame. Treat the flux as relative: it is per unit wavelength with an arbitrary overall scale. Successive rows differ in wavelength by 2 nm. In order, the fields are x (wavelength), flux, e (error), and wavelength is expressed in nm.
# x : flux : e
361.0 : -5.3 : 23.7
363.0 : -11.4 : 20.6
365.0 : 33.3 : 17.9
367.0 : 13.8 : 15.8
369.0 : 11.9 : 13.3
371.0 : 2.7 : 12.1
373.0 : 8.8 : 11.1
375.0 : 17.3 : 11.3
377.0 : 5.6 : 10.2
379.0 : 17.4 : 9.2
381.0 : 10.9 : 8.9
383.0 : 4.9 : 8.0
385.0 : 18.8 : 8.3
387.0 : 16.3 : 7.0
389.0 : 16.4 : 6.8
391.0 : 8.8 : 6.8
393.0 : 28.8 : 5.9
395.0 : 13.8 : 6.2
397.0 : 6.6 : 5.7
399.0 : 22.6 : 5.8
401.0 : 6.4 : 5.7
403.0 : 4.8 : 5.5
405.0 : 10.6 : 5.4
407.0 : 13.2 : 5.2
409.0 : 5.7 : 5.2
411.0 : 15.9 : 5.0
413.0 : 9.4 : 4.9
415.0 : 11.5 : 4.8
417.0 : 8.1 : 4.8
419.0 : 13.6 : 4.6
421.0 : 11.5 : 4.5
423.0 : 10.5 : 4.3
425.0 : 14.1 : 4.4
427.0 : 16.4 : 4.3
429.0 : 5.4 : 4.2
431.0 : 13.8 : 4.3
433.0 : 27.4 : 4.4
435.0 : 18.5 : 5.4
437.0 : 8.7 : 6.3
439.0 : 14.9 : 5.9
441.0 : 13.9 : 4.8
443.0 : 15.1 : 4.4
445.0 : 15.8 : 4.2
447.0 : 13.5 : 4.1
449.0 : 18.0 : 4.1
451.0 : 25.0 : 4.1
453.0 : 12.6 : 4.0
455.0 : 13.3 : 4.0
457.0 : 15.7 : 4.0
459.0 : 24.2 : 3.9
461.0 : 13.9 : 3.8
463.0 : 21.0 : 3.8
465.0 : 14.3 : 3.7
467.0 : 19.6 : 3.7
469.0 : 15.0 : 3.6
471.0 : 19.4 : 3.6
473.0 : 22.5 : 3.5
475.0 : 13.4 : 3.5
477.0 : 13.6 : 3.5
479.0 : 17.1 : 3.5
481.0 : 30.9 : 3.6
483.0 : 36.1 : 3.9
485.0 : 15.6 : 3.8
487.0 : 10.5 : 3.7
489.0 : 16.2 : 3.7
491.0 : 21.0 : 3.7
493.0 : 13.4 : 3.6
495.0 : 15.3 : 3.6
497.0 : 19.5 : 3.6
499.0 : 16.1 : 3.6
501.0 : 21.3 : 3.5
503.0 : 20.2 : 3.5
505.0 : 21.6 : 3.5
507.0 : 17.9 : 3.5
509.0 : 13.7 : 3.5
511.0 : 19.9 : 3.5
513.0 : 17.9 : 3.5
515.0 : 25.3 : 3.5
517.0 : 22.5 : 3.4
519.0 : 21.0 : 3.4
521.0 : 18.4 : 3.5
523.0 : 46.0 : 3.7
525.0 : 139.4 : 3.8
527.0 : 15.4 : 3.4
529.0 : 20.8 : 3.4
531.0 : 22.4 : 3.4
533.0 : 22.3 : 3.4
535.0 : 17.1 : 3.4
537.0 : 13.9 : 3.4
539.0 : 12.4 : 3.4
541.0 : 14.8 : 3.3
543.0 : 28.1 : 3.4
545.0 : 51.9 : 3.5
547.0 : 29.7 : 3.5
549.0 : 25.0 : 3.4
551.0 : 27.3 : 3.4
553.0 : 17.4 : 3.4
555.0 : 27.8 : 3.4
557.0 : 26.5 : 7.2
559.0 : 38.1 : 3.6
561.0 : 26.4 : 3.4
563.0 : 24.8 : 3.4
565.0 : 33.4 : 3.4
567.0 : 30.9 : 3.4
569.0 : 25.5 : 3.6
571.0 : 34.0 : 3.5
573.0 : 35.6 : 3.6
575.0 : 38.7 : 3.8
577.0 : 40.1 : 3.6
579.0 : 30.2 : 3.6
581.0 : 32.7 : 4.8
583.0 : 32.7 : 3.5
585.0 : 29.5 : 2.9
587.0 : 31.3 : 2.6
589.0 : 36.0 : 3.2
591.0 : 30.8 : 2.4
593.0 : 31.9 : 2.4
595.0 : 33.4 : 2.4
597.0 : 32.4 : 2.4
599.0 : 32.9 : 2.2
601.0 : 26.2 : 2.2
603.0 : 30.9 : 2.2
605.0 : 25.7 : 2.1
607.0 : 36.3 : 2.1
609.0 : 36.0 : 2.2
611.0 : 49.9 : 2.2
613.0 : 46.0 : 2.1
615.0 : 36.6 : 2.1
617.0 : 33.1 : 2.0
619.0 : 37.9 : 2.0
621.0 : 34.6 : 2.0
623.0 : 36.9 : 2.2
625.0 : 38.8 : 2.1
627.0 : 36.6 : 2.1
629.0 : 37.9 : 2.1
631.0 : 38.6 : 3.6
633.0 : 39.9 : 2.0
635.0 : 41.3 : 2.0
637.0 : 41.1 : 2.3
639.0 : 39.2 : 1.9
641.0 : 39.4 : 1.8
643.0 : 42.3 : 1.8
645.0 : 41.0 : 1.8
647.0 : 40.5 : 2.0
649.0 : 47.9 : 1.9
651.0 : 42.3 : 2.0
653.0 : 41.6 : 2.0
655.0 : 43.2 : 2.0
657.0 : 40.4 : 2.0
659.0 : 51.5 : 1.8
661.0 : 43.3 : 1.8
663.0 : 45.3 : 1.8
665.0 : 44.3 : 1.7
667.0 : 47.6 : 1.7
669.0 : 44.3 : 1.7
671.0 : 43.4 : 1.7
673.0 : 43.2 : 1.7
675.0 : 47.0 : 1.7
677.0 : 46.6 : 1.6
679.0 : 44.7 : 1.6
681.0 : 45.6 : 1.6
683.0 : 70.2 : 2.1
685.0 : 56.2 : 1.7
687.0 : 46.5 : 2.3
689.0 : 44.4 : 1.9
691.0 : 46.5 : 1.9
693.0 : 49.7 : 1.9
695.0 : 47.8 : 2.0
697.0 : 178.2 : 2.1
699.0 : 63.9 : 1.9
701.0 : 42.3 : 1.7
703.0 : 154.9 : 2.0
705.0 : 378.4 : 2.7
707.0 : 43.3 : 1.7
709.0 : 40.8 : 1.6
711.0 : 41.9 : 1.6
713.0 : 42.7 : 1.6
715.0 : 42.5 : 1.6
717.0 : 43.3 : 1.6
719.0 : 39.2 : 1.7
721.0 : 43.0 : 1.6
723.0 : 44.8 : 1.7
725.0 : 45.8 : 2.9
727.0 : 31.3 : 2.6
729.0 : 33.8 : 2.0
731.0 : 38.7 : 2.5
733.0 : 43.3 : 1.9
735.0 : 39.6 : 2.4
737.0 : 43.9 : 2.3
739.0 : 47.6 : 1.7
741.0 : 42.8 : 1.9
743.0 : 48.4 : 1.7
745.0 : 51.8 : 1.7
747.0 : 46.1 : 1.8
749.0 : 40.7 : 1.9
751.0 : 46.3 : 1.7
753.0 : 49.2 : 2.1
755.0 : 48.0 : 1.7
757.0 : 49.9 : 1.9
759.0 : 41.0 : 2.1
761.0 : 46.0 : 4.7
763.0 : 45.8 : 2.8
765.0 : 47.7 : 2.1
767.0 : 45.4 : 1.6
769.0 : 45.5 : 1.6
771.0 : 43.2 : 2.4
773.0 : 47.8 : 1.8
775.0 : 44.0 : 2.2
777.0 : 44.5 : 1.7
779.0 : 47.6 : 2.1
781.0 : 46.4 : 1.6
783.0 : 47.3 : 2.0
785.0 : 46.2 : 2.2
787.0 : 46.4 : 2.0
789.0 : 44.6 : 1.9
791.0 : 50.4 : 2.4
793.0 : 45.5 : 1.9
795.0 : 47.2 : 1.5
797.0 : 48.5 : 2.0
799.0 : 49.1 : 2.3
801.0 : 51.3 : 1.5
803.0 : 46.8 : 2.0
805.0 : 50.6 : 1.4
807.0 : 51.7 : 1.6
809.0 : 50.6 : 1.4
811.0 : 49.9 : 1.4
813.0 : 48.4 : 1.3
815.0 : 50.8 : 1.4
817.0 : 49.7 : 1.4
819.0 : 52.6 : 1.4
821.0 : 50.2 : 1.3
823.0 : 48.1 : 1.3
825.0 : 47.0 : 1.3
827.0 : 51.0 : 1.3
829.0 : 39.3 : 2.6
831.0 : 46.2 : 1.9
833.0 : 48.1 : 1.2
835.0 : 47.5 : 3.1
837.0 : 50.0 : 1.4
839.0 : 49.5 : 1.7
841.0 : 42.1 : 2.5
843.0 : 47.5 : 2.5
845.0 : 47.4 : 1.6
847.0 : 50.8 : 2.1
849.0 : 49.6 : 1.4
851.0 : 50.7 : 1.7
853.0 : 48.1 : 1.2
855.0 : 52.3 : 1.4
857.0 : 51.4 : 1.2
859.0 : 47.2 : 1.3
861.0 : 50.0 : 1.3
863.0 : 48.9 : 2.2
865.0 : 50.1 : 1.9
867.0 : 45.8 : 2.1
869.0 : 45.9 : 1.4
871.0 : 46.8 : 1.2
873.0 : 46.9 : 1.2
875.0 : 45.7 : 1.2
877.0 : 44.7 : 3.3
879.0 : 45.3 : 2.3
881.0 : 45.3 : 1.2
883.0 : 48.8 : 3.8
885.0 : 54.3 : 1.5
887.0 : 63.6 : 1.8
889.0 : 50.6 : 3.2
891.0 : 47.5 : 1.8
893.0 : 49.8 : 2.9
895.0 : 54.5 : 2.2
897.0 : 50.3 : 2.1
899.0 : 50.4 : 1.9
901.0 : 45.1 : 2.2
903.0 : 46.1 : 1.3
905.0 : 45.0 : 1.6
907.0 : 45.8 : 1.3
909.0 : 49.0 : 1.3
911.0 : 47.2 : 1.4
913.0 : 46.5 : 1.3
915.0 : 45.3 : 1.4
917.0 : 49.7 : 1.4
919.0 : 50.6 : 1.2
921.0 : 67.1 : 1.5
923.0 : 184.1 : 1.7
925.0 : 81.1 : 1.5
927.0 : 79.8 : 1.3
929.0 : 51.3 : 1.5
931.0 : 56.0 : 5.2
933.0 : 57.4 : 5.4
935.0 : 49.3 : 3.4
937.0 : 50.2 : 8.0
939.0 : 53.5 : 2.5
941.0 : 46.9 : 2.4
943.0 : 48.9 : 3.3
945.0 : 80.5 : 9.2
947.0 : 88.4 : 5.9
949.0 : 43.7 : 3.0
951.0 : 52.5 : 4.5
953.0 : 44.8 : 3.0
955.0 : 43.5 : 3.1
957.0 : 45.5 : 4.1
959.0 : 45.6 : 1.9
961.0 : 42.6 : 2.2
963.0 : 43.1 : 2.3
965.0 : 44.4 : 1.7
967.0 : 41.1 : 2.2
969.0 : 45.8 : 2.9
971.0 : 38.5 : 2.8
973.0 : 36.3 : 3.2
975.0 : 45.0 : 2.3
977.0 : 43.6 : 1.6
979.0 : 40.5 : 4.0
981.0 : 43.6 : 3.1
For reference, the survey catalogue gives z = 0.406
